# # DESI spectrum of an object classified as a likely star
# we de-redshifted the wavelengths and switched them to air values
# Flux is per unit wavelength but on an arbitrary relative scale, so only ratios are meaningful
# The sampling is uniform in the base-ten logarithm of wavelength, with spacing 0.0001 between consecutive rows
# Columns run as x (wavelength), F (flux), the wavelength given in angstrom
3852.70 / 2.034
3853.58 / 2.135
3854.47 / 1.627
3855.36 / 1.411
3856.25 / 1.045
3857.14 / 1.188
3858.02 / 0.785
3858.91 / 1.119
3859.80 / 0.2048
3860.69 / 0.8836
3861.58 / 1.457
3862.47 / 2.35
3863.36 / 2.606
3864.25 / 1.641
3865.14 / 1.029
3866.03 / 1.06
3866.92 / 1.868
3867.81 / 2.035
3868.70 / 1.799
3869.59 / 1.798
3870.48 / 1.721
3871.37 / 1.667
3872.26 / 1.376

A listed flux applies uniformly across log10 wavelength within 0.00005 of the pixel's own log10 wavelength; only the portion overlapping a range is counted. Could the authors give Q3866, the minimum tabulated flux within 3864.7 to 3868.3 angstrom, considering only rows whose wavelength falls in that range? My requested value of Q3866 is 1.029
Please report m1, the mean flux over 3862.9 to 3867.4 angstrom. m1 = 1.65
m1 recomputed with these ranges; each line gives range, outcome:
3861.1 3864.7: 2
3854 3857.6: 1.32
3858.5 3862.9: 1.2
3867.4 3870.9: 1.84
